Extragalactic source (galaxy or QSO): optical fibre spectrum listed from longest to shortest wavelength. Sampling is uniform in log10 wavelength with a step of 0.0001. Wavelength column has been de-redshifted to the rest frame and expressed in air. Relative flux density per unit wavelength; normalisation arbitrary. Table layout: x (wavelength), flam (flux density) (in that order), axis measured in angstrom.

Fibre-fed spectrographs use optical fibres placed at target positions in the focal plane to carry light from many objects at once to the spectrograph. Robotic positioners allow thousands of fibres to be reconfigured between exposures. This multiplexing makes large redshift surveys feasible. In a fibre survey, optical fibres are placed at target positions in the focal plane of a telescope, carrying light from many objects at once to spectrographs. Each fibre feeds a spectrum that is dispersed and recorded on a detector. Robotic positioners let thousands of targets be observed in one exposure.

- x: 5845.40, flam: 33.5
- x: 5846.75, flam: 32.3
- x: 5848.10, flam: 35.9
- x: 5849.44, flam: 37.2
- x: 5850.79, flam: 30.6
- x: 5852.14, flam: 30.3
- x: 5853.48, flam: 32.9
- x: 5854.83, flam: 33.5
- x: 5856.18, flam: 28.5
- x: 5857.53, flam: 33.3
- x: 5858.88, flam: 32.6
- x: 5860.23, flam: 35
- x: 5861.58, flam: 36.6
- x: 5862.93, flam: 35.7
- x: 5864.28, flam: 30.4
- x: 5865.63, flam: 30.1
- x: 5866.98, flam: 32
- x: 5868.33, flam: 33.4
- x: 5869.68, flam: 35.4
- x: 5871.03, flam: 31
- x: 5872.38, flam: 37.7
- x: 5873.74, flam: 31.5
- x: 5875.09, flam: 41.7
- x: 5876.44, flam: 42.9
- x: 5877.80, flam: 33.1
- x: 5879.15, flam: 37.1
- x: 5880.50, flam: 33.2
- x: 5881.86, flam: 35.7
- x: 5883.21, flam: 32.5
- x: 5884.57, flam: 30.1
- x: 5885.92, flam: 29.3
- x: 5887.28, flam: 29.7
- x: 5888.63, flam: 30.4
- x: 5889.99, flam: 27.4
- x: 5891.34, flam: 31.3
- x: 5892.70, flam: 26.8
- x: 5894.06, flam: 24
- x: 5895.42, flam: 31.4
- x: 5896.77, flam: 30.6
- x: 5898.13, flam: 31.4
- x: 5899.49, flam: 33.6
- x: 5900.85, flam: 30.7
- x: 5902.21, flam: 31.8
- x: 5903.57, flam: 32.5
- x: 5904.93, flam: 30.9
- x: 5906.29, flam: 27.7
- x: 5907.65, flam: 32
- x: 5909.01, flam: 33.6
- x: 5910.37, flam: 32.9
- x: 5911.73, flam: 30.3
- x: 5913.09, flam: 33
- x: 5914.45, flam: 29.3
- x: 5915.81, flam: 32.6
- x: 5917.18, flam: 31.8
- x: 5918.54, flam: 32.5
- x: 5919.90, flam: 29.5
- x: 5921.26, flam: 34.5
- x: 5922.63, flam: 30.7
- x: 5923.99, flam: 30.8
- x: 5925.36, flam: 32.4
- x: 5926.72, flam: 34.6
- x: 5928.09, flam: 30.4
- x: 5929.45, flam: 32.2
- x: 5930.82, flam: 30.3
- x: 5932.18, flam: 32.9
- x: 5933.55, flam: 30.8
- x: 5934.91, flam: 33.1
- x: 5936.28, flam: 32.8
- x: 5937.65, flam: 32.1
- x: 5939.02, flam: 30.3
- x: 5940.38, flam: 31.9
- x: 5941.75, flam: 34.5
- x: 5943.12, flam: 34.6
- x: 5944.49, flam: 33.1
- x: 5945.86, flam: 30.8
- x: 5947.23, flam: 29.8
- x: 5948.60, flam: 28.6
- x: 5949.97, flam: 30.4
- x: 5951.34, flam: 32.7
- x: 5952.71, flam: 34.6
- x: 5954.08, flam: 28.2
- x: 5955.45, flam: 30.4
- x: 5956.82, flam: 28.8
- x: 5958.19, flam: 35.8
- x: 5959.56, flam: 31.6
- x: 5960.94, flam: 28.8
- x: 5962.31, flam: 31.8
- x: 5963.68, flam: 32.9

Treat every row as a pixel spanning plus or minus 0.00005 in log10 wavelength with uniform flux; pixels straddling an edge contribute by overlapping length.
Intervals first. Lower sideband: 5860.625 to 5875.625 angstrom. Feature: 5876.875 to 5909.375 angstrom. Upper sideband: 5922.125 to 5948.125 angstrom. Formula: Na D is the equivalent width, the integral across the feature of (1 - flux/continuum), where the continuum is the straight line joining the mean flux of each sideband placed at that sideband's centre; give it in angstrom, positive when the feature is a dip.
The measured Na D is 2.1 angstrom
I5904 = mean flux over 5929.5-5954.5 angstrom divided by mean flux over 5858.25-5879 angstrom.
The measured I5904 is 0.92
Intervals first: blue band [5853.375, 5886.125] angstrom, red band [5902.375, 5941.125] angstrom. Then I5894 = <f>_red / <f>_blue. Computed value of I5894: 0.94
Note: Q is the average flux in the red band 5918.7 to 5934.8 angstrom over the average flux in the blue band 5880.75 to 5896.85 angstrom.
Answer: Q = 1.06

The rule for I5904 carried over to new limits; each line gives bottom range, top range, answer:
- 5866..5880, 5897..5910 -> 0.89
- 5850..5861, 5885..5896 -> 0.90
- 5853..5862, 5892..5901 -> 0.90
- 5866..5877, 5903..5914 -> 0.89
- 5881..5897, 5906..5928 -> 1.06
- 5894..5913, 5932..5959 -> 1.02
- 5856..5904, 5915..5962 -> 0.97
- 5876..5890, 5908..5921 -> 0.97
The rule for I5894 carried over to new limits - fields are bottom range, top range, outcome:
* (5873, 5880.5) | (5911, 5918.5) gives 0.85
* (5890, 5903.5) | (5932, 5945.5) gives 1.08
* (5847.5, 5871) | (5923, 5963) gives 0.96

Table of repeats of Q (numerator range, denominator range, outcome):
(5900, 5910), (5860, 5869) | 0.94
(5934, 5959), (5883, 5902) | 1.06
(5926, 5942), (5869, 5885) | 0.91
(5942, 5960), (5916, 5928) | 0.99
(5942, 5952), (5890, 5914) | 1.03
